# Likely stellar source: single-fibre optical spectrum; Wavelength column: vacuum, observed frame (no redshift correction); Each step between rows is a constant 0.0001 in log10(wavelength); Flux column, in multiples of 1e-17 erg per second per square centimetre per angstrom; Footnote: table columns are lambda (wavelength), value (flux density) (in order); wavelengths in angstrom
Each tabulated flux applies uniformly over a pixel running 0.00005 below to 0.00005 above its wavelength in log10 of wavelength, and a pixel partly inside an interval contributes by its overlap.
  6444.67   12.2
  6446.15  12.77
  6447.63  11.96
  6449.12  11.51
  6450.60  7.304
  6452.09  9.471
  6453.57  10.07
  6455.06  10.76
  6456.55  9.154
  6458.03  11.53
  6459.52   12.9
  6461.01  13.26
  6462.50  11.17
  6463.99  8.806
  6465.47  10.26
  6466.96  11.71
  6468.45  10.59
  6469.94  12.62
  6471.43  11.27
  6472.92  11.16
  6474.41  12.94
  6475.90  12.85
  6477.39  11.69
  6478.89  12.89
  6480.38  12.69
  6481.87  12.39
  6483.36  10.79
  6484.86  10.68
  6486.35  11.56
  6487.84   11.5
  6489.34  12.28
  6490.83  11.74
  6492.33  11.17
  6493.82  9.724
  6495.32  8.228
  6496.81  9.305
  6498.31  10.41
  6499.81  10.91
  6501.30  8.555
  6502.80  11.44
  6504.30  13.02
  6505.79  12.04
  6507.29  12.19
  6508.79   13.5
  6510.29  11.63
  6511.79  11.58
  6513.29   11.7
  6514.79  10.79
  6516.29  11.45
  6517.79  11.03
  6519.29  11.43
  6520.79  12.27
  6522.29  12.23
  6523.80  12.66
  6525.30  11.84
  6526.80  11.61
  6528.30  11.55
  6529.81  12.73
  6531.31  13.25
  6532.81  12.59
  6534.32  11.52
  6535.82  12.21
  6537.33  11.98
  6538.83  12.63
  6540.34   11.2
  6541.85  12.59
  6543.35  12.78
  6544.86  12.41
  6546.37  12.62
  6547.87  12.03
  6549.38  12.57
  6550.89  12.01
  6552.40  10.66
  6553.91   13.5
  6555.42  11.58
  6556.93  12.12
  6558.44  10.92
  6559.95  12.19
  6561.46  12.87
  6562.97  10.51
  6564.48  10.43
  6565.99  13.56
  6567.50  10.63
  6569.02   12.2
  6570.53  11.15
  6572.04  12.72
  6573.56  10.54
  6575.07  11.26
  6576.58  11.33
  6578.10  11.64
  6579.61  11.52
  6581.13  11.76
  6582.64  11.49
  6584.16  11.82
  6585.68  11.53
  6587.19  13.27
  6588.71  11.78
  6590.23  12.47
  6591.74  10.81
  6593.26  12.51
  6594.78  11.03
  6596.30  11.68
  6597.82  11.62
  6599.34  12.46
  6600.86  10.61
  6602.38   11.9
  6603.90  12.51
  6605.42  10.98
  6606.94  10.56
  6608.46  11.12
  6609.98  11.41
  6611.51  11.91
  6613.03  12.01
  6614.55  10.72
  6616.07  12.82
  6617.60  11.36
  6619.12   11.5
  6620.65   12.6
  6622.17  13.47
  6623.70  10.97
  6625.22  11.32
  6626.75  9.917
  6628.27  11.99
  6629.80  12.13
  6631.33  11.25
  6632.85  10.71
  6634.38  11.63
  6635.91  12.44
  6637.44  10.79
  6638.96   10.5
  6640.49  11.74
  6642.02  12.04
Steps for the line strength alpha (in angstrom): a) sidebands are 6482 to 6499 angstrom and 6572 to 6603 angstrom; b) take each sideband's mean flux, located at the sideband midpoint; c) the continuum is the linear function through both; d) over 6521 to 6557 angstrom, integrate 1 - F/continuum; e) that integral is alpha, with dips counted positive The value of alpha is -3.2 angstrom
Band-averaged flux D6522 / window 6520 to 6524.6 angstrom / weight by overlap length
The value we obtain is 12.4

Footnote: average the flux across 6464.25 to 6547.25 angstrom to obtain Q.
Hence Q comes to 11.7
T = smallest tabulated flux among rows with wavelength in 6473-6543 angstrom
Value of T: 8.228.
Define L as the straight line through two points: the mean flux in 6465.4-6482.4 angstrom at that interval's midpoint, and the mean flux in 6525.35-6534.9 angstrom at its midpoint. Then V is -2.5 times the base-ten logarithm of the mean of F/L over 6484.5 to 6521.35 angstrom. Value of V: 0.08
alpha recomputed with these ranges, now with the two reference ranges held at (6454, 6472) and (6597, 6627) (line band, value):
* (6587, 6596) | -0.26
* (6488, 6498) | 0.68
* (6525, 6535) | -0.72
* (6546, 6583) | -0.90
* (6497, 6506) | 0.30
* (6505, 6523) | -0.82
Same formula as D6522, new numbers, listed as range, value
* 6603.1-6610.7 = 11.3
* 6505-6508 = 12.2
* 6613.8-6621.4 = 11.8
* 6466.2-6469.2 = 11.1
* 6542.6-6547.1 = 12.6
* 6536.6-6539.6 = 12.3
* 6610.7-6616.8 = 11.9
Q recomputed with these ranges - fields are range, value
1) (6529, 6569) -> 12.1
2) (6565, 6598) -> 11.7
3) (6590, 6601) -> 11.7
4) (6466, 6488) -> 11.8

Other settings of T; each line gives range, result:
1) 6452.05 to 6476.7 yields 8.806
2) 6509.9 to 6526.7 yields 10.79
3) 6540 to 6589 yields 10.43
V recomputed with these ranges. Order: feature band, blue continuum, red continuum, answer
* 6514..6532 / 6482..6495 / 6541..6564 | -0.02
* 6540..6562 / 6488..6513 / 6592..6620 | -0.07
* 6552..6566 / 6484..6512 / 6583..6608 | -0.03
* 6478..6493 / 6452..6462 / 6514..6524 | -0.04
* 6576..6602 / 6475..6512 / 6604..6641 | -0.02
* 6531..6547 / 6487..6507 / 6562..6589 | -0.10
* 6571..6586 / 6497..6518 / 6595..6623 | 0.01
